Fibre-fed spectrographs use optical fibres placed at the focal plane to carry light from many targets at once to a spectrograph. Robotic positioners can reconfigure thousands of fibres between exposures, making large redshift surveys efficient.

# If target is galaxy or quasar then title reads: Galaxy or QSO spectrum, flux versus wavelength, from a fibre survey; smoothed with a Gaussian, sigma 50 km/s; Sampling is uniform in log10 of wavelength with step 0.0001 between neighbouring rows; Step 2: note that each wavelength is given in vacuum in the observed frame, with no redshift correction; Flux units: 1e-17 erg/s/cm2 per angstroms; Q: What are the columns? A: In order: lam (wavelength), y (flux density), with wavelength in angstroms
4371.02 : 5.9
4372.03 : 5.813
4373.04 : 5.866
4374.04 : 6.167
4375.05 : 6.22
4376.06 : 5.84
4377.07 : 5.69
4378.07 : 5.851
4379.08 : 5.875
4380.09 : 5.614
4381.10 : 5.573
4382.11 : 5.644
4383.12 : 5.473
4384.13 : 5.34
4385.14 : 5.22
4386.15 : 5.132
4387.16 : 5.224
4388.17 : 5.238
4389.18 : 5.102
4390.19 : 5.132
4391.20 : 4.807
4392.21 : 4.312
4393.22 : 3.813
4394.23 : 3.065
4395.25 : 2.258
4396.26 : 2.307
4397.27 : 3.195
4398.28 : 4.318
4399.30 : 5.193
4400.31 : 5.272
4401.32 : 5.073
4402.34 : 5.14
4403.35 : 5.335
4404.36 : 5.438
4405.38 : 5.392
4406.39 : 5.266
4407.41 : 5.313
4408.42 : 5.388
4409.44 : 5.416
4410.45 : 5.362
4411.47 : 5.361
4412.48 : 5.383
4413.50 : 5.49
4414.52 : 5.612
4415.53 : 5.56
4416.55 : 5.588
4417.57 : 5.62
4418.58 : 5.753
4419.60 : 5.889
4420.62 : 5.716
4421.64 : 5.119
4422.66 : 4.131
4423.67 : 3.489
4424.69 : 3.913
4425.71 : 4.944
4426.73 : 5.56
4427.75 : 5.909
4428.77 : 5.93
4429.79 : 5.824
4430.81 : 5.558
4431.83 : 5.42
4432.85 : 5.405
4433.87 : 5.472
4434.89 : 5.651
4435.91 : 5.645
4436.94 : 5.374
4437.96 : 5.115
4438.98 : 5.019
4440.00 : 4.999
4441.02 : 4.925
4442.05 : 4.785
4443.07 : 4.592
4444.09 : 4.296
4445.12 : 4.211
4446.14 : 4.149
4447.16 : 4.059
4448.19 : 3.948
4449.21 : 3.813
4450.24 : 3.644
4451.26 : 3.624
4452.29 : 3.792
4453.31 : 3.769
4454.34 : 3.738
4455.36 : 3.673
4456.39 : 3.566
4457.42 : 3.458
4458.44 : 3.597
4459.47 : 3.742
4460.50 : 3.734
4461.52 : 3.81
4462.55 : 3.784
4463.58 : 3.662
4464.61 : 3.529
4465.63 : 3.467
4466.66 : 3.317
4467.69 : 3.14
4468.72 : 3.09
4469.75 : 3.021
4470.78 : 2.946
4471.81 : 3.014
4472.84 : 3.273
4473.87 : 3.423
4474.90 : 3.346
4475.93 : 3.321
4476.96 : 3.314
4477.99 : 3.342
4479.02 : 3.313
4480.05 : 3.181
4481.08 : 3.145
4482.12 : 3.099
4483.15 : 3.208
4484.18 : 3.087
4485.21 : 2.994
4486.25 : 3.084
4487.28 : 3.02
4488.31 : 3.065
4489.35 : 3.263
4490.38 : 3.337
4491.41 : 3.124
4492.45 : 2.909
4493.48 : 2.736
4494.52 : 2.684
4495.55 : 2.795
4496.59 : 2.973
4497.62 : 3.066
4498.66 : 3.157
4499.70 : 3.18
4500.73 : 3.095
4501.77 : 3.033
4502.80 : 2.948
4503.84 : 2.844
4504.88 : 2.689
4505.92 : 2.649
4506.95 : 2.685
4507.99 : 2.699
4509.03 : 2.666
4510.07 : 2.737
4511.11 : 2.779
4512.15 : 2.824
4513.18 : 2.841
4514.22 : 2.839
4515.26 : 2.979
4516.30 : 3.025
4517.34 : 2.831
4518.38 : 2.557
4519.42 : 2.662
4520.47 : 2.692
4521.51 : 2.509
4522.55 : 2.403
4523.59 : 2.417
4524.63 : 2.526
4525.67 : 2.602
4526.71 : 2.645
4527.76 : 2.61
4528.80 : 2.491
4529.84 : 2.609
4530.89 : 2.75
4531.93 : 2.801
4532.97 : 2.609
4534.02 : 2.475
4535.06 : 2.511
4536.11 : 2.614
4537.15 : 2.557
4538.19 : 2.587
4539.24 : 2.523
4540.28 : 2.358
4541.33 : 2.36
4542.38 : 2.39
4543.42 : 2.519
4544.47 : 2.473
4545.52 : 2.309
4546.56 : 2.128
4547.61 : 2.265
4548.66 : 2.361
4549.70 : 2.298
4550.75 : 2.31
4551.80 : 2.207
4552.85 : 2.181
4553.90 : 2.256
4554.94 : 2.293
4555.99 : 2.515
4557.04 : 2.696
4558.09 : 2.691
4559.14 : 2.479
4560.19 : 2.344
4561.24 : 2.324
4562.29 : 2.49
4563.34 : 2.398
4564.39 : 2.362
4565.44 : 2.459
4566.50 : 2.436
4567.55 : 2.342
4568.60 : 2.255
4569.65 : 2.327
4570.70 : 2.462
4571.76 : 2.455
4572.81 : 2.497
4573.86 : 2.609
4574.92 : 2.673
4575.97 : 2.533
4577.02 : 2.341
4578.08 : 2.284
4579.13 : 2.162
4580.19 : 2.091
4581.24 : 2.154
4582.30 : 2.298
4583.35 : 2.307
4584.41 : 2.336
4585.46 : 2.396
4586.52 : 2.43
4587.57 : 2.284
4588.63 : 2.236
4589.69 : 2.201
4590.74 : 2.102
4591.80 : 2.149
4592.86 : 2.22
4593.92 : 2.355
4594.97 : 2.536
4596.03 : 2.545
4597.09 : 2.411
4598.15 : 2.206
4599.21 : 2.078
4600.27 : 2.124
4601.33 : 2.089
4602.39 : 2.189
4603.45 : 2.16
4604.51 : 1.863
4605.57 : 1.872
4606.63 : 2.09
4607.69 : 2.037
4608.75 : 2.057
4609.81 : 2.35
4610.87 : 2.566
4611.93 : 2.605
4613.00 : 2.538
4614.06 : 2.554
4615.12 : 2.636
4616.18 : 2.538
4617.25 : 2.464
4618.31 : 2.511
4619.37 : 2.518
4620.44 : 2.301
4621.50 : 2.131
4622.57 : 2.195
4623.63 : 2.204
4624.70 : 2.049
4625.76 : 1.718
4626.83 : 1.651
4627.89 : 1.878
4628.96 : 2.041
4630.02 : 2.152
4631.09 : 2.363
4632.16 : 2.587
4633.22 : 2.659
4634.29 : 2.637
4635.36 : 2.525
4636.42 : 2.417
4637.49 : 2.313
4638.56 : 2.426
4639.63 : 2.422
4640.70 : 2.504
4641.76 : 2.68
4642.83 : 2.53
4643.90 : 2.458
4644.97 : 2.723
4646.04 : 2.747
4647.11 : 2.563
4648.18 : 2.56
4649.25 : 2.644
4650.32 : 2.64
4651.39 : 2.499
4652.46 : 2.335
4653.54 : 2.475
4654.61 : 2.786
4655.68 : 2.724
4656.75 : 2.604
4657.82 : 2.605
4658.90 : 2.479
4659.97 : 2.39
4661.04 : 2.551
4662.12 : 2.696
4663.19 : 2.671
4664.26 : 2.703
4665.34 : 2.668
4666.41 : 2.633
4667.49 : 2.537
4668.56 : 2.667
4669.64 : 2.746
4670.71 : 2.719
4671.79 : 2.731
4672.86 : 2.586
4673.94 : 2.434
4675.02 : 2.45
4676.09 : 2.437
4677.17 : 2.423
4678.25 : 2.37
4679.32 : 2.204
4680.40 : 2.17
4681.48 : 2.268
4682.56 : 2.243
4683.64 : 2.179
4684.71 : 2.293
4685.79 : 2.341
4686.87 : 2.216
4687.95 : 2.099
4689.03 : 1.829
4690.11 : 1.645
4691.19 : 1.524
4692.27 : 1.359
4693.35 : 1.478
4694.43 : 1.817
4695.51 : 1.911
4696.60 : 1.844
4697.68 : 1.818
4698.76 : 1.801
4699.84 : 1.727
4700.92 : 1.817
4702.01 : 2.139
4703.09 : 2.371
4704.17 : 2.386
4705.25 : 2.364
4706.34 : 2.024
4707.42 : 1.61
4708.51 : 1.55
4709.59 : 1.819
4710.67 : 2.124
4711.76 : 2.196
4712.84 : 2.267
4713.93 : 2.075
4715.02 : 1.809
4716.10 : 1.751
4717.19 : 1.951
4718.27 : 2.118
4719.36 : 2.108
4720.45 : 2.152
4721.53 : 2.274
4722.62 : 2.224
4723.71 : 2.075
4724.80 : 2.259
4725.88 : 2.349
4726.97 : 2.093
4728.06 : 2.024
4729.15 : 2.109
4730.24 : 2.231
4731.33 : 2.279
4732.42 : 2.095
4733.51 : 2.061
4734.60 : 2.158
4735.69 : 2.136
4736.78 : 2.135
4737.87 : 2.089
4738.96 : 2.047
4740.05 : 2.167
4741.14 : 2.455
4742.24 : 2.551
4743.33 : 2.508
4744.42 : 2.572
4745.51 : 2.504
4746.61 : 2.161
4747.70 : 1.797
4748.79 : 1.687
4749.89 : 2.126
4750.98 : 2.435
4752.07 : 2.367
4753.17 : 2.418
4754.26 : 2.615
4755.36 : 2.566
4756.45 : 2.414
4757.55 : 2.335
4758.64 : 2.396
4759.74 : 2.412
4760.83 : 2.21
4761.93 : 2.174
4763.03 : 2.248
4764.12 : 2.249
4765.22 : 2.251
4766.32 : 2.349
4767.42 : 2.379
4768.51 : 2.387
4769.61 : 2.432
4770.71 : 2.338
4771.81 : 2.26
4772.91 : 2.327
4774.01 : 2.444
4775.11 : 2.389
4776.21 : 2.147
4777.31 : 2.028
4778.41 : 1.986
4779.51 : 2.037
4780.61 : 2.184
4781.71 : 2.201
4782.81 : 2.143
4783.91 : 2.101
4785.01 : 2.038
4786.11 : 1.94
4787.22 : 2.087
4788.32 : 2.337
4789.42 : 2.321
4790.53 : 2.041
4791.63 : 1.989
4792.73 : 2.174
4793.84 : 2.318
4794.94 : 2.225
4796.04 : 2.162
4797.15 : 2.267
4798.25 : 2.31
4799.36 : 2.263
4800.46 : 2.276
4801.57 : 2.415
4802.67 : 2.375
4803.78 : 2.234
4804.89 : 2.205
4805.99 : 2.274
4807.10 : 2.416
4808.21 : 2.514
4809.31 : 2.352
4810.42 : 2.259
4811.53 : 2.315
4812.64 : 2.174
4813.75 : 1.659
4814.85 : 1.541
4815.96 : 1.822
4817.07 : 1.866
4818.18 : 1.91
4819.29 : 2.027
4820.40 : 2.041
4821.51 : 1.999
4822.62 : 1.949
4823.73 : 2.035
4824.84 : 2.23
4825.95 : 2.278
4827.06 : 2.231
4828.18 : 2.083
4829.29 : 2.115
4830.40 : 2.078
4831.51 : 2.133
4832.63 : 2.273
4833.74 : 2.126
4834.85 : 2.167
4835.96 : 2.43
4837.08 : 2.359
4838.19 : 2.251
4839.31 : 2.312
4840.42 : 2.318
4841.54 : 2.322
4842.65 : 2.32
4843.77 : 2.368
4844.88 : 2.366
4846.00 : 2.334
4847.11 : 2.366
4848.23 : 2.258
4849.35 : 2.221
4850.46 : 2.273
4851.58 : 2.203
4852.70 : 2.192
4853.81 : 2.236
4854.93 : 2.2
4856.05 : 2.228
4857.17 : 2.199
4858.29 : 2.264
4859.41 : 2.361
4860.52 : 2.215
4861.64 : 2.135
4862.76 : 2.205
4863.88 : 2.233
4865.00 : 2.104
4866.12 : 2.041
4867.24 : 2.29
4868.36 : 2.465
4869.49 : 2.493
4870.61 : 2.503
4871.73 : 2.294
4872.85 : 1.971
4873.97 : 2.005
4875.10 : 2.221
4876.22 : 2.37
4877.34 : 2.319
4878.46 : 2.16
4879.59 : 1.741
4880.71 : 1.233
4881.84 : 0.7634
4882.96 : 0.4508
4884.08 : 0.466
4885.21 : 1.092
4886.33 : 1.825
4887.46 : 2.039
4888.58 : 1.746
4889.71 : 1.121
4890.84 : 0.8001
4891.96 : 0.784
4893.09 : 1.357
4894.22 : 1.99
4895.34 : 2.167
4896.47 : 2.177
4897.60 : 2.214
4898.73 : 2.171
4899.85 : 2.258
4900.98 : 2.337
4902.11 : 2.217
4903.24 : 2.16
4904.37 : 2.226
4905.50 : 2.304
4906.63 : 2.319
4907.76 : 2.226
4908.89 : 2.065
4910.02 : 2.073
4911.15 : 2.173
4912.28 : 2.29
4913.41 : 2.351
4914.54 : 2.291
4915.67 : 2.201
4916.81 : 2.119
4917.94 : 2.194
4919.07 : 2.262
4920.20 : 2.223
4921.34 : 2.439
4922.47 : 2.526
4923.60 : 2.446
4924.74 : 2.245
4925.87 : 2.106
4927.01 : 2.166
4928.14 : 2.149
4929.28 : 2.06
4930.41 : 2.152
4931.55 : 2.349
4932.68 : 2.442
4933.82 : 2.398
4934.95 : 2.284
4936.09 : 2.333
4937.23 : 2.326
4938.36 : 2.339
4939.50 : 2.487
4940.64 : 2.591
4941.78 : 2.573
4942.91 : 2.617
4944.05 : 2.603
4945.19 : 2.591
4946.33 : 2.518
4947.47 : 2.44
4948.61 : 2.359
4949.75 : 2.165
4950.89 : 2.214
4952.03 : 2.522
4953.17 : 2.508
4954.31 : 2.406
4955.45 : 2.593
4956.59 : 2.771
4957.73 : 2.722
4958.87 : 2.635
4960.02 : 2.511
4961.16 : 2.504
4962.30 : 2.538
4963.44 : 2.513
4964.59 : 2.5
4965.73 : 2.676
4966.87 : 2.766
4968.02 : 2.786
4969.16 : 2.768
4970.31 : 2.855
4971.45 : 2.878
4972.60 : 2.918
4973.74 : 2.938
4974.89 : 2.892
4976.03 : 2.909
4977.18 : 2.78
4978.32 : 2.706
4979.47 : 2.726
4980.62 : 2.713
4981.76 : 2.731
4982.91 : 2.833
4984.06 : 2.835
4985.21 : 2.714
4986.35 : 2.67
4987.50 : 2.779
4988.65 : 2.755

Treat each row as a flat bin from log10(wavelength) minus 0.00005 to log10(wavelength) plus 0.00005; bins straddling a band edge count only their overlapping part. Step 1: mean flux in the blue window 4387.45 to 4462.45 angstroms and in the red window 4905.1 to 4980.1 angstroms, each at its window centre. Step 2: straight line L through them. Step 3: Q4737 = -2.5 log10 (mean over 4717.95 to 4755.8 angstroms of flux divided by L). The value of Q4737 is 0.45 mag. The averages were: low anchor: 4.71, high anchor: 2.46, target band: 2.23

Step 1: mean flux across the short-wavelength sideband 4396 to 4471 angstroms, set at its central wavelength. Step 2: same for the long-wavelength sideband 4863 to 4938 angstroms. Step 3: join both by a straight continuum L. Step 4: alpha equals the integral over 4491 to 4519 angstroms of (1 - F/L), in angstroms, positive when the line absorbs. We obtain 9.01 angstroms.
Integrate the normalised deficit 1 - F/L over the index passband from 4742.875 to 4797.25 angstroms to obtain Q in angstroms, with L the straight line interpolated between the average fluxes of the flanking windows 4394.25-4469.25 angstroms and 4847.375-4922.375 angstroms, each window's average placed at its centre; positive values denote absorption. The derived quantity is 8.7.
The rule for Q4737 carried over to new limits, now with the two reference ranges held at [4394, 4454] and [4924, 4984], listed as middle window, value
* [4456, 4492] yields 0.370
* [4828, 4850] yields 0.322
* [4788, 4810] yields 0.379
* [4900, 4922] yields 0.217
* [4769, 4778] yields 0.408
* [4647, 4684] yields 0.446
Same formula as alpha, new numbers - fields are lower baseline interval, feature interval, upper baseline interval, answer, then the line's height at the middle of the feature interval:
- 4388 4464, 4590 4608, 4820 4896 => 7.17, 3.62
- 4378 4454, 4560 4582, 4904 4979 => 9.52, 4.2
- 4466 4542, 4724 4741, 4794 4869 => 1.78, 2.41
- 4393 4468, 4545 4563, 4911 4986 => 7.65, 4.11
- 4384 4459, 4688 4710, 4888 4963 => 9.99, 3.39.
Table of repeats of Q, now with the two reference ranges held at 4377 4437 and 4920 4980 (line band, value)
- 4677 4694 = 7.89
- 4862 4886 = 8.41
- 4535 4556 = 9.80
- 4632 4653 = 7.61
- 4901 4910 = 1.70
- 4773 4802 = 9.75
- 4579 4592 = 6.14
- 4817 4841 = 7.32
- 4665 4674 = 2.83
